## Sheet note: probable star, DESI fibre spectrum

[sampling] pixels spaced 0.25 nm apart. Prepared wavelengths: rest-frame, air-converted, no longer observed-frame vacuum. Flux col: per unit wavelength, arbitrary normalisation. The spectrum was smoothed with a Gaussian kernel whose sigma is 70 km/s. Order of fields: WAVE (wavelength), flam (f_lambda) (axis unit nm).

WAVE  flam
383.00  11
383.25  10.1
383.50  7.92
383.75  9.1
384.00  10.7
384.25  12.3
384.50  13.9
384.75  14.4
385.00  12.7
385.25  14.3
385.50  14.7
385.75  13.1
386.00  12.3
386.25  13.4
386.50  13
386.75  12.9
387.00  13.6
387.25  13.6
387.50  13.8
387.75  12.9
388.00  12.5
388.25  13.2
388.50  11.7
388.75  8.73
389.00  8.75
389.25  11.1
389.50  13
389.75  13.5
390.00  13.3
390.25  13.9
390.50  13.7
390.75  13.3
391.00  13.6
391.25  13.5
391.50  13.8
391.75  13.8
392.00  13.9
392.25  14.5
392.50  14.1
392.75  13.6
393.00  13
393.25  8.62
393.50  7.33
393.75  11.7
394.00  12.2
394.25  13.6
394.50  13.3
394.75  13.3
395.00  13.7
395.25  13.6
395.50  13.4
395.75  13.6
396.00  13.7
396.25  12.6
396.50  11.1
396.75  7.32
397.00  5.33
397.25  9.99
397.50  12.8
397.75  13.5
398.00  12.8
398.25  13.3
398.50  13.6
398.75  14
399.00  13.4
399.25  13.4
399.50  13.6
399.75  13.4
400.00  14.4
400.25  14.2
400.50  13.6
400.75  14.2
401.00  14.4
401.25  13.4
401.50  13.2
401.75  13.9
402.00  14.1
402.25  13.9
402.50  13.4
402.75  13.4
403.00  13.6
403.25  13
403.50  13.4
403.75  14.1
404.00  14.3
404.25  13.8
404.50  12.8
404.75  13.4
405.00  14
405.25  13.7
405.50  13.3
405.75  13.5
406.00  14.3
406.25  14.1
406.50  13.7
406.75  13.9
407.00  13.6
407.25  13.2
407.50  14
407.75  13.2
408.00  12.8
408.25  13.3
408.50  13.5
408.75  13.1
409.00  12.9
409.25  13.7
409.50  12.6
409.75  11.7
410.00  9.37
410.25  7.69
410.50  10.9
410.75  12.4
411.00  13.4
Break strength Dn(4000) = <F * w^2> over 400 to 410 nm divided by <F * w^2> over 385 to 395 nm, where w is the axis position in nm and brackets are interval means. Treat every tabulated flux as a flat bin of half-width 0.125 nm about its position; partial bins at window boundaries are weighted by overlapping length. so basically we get 1.14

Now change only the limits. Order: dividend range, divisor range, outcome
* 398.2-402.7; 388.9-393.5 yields 1.12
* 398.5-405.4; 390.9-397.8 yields 1.16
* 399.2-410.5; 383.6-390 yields 1.16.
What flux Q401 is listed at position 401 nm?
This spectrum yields 14.4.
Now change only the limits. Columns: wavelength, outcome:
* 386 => 12.3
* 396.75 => 7.32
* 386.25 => 13.4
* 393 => 13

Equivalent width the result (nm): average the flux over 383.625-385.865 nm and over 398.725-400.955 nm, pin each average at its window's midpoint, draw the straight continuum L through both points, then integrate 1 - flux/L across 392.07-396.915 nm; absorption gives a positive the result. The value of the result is 0.42 nm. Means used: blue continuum 12.8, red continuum 13.8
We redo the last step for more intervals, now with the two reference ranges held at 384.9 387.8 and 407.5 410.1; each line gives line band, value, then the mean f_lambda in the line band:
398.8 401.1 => -0.15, 13.8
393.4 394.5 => 0.14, 11.5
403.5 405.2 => -0.11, 13.7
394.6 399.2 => 0.27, 12.3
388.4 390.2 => 0.24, 11.5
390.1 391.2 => -0.03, 13.6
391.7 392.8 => -0.07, 14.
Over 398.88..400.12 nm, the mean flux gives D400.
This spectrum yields 13.6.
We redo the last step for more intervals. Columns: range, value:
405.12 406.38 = 13.8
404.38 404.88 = 13.1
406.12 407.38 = 13.7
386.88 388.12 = 13.3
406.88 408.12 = 13.4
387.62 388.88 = 11.8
